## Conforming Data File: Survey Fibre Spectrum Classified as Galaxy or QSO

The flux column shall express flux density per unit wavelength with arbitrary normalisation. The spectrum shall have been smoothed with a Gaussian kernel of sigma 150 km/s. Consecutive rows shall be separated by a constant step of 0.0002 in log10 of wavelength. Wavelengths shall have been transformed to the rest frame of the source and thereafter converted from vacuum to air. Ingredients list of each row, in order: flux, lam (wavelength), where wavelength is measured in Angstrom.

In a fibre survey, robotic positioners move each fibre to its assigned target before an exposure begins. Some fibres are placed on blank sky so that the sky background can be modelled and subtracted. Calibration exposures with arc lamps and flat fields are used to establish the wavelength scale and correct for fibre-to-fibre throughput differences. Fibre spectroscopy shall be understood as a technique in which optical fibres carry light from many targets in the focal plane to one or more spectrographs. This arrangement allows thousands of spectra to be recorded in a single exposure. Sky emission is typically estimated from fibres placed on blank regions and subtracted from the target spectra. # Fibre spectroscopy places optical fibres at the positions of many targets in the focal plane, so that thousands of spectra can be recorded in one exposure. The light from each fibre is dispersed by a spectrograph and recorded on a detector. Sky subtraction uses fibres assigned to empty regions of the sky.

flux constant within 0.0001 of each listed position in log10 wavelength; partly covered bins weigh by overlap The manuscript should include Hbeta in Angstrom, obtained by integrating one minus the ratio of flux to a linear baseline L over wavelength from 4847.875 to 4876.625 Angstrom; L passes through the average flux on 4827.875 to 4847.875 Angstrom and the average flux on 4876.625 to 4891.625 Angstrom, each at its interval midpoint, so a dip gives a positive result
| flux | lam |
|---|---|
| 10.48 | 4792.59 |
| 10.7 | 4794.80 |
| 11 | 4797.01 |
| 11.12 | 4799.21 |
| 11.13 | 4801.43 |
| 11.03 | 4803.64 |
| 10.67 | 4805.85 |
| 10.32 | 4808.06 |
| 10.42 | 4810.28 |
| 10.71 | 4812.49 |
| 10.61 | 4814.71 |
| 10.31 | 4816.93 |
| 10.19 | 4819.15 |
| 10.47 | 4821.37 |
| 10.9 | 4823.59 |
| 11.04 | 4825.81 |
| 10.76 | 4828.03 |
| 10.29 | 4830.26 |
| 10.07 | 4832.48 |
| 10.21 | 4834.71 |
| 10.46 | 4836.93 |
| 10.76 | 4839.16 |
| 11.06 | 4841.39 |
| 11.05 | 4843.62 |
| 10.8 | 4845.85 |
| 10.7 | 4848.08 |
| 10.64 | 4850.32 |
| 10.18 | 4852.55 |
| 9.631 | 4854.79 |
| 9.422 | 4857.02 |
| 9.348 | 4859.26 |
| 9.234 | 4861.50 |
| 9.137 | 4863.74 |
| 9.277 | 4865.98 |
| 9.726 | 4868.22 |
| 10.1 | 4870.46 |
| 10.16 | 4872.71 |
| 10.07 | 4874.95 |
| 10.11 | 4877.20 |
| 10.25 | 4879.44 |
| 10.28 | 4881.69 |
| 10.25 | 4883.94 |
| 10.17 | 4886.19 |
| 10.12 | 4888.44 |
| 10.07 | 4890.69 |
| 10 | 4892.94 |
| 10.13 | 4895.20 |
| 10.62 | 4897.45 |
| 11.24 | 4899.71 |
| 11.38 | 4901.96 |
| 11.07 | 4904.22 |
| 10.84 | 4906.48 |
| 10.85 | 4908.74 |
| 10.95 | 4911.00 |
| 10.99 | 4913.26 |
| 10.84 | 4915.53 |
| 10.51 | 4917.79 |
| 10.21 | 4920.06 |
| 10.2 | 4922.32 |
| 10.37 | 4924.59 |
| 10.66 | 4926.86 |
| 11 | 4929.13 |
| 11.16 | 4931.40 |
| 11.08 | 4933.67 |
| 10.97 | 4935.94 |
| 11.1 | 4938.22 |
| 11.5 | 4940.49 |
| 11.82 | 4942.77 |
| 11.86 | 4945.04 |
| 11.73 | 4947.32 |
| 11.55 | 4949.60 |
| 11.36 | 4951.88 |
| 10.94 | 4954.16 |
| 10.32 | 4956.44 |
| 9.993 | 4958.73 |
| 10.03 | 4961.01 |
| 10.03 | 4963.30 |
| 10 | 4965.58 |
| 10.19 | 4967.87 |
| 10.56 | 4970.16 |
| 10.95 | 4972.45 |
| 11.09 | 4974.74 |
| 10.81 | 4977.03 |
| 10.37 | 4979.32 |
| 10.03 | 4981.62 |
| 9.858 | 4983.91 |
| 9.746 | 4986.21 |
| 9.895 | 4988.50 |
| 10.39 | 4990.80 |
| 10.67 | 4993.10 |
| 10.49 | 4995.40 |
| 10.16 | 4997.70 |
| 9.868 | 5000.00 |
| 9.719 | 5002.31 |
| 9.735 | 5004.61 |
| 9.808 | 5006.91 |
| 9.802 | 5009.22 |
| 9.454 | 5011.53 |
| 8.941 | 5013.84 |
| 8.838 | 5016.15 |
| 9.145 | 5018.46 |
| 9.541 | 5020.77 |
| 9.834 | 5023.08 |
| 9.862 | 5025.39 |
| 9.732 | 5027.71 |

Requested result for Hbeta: 1.6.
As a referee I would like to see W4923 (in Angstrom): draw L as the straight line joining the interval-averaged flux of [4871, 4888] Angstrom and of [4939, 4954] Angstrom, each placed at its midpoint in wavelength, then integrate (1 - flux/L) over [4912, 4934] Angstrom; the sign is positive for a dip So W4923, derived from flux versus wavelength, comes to 0.8 Angstrom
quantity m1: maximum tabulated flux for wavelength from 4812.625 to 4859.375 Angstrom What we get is 11.06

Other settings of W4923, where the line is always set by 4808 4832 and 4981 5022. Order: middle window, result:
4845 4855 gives 0.0 Angstrom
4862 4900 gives 0.8 Angstrom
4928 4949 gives -2.8 Angstrom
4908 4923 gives -0.8 Angstrom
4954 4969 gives -0.3 Angstrom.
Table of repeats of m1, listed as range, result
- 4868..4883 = 10.28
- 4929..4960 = 11.86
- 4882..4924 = 11.38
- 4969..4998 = 11.09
